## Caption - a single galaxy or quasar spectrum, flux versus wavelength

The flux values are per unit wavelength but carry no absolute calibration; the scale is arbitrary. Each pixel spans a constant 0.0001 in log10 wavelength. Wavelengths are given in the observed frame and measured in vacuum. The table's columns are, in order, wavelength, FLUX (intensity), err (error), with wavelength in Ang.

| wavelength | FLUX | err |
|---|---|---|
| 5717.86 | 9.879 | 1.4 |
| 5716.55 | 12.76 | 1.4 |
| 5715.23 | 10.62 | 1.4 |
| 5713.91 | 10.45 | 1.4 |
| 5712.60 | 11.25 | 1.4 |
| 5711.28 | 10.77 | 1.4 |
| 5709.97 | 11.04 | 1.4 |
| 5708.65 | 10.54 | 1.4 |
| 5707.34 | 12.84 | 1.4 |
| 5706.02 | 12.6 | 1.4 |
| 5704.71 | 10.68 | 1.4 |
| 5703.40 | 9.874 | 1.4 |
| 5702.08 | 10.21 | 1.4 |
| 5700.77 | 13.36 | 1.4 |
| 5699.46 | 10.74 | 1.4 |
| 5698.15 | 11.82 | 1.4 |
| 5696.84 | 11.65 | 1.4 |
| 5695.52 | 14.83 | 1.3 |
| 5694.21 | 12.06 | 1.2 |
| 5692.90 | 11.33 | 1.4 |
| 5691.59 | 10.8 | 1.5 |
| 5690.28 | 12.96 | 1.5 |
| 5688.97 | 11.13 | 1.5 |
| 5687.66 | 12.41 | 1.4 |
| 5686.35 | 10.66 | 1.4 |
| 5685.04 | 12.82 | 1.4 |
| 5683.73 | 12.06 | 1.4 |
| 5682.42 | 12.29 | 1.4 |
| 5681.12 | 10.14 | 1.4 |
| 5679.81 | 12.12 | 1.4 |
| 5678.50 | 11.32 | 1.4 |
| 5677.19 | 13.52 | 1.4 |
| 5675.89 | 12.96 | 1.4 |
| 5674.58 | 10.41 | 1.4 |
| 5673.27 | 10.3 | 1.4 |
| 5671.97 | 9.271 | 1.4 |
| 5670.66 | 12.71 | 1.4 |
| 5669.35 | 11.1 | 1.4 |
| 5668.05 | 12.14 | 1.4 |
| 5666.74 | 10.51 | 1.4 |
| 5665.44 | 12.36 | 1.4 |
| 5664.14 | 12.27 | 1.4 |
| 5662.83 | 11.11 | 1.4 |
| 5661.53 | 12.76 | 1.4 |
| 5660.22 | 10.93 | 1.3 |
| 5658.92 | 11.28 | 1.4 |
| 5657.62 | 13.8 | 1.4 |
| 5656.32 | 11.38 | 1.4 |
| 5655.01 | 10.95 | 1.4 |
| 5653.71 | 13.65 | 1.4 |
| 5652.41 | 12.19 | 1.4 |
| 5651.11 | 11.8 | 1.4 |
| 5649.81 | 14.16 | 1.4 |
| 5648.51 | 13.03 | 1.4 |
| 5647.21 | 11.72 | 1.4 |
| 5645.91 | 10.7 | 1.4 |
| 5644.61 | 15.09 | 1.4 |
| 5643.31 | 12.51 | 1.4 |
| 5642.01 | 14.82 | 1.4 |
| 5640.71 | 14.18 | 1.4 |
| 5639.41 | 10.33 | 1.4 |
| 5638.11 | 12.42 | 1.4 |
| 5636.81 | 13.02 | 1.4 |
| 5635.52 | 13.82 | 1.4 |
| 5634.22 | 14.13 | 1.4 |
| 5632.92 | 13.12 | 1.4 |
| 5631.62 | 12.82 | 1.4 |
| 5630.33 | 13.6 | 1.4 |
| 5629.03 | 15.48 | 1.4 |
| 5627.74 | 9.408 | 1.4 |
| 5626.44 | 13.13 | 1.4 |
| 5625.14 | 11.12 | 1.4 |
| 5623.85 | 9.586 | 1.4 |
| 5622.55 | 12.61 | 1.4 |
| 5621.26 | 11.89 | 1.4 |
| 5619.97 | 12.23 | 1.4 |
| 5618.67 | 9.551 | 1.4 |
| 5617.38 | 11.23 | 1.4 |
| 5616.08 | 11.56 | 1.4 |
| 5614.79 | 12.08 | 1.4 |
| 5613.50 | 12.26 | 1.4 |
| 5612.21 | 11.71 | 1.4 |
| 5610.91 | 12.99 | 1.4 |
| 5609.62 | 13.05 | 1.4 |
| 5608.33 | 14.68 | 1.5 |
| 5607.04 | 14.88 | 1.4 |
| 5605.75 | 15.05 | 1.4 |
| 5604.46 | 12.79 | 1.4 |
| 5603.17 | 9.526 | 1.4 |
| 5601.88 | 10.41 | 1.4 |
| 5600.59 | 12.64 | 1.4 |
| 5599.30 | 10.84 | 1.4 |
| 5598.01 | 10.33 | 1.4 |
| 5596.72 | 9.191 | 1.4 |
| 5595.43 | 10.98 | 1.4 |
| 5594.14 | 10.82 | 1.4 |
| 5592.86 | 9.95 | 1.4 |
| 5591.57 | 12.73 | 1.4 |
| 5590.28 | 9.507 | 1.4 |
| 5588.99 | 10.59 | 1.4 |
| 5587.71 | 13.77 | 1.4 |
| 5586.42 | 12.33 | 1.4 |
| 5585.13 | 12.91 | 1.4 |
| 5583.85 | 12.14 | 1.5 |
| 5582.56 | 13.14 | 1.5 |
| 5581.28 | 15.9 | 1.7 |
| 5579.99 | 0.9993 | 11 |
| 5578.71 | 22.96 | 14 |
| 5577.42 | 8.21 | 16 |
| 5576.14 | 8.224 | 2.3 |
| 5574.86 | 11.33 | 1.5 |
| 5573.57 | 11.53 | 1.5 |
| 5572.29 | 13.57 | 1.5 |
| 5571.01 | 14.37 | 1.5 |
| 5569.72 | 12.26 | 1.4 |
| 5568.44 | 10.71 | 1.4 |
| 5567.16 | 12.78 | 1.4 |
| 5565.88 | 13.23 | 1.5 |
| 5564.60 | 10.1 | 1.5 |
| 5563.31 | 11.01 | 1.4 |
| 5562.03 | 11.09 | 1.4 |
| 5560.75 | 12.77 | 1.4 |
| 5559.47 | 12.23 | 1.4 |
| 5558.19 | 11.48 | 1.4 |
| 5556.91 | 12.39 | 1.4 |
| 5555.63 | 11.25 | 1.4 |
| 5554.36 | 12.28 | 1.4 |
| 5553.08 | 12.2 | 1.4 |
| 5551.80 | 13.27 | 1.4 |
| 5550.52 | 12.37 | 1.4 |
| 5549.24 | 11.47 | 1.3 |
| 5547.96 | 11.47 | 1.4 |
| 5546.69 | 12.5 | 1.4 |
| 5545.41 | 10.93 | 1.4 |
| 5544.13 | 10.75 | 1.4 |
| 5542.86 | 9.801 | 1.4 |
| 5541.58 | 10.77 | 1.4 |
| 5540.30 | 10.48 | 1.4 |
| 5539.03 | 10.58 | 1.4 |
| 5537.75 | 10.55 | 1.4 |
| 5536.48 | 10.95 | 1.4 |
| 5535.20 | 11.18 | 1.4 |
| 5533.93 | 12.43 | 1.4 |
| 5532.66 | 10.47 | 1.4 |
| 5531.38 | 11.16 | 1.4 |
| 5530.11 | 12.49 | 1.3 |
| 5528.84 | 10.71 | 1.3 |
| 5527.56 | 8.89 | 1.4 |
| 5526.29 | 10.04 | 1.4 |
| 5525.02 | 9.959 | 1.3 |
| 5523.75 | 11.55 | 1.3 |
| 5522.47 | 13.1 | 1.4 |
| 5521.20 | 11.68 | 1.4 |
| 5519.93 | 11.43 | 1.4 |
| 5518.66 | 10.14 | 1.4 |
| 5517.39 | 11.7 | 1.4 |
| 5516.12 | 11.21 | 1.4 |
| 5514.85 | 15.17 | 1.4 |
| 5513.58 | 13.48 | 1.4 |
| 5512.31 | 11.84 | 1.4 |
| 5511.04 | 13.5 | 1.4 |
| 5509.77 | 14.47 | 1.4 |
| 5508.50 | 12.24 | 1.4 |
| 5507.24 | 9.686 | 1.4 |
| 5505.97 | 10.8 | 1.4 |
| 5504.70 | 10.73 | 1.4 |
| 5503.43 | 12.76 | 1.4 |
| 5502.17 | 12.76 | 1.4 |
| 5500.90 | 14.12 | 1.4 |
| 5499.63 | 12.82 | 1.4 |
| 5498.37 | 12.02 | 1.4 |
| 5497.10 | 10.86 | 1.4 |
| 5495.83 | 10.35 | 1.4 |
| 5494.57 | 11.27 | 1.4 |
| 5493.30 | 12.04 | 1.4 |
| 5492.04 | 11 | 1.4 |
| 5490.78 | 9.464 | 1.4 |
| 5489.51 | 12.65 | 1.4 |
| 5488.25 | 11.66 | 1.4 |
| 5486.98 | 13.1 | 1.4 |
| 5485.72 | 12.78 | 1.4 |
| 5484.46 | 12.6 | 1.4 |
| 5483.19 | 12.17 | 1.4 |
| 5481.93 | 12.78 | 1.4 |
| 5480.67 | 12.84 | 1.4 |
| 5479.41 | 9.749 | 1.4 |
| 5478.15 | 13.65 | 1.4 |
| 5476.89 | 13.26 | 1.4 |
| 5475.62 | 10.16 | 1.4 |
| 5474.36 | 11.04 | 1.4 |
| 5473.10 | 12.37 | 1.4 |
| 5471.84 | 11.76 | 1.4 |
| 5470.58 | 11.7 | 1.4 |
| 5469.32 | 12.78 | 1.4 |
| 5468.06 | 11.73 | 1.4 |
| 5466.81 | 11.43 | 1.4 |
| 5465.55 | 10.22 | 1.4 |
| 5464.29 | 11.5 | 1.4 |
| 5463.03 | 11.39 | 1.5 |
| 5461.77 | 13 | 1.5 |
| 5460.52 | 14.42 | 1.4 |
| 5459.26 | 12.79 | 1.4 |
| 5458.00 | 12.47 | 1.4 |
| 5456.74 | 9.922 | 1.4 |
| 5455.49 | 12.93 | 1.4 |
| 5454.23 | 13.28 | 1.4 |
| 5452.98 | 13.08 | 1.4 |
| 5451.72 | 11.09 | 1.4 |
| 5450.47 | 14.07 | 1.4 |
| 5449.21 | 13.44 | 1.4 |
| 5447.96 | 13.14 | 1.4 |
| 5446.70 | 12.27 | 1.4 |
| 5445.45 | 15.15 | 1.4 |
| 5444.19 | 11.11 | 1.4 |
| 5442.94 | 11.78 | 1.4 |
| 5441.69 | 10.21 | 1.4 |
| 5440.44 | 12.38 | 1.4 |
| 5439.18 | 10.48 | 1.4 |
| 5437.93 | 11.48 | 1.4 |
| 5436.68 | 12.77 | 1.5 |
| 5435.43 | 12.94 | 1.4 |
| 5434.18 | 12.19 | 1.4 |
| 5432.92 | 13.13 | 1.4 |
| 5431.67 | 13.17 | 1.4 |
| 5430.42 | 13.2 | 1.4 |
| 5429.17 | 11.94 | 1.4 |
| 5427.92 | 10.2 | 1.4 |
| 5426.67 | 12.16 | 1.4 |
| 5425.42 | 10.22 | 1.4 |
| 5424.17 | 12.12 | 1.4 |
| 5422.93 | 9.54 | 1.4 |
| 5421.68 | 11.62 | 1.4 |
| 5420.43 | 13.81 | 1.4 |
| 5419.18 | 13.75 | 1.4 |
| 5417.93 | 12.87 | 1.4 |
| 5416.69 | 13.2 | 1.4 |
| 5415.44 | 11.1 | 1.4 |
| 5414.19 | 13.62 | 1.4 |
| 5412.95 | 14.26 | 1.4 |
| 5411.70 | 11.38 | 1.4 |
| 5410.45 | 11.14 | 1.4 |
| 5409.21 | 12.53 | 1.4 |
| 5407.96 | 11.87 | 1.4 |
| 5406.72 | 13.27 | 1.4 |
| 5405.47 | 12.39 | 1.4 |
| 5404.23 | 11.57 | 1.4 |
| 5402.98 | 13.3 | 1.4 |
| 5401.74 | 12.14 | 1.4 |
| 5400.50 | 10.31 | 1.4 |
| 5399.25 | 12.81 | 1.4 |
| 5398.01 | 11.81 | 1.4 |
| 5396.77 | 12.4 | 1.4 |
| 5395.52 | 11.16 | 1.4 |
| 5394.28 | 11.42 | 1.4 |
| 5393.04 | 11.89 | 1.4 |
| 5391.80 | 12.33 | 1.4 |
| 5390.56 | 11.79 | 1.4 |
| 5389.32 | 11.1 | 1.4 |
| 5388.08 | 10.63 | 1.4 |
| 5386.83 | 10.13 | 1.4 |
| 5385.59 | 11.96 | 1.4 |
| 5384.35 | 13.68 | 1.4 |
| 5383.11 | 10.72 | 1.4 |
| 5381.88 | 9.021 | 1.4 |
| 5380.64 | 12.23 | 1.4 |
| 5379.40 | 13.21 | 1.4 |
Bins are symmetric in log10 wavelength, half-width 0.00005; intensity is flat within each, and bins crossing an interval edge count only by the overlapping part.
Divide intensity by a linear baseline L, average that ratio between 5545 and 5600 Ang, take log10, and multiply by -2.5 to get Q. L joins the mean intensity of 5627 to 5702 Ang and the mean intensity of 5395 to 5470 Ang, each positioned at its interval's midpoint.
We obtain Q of 0.044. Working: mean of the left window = 12.2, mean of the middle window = 11.7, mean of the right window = 12.2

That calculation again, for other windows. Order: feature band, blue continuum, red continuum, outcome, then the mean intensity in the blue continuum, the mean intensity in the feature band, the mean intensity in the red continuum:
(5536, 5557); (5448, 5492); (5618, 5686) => 0.07 mag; 12.2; 11.4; 12.2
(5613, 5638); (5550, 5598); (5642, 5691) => -0.03 mag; 11.8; 12.3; 12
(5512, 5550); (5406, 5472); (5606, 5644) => 0.10 mag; 12.2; 11.3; 12.6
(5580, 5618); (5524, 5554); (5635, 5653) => 0.02 mag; 11.1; 11.9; 12.8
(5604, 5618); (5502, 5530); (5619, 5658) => -0.05 mag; 11.7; 12.9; 12.6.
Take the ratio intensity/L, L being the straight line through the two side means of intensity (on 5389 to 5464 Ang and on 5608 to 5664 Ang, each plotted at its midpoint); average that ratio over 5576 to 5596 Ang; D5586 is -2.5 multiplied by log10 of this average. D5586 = 0.06 mag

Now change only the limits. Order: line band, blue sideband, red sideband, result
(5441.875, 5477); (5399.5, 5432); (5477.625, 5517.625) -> -0.01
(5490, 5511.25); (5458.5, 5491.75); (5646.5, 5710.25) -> 0.02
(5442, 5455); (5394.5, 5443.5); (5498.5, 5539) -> -0.07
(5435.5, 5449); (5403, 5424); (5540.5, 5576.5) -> 0.01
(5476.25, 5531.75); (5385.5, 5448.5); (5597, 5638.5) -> 0.02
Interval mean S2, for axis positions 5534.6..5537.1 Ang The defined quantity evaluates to 11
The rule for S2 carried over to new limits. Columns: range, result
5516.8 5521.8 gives 11.2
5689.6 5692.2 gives 11.9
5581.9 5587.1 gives 12.6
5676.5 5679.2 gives 12.4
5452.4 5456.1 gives 13.1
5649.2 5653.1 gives 12.7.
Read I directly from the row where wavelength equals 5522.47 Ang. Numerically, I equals 13.1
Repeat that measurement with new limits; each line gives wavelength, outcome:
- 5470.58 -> 11.7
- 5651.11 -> 11.8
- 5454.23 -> 13.28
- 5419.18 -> 13.75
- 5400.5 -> 10.31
